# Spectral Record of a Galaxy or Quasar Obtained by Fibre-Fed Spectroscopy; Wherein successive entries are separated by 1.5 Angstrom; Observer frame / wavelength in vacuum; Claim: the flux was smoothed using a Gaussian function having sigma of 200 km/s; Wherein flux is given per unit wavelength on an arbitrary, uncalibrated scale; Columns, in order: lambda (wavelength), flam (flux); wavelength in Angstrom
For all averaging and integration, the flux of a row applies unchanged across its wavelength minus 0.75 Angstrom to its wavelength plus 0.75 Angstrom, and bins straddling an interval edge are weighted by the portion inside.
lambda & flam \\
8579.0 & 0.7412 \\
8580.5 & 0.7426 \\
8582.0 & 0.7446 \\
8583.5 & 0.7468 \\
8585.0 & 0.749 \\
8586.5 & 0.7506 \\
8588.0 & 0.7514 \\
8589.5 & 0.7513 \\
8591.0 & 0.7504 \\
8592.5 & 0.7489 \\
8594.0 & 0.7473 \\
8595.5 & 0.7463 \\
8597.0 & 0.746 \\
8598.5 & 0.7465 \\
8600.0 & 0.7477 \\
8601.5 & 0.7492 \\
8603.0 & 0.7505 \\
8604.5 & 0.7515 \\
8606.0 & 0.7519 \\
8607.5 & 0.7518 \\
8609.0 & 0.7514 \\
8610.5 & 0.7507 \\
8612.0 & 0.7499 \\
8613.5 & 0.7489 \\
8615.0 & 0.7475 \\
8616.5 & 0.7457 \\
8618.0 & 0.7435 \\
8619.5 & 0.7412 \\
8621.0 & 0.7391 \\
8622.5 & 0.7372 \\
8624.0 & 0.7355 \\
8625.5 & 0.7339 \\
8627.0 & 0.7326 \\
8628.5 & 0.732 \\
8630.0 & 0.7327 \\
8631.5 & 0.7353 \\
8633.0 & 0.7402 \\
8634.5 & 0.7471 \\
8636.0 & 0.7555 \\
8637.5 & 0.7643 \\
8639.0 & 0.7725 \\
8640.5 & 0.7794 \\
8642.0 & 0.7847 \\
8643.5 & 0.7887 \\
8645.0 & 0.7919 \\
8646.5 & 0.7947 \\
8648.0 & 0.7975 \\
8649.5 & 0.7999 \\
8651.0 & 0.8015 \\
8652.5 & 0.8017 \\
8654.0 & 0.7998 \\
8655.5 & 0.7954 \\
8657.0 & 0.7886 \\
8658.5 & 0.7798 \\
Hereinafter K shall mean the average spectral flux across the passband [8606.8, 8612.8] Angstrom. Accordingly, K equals 0.751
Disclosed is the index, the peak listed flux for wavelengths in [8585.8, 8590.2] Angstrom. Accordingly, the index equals 0.7514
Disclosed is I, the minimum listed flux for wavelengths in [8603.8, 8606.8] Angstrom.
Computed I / 0.7515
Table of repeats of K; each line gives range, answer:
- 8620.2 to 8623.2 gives 0.738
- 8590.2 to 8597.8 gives 0.748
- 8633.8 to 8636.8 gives 0.752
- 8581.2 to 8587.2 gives 0.748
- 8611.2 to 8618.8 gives 0.747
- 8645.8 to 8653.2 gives 0.799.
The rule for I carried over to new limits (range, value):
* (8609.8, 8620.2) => 0.7412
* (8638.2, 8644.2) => 0.7725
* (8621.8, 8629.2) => 0.732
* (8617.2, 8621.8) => 0.7391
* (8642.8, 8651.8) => 0.7887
